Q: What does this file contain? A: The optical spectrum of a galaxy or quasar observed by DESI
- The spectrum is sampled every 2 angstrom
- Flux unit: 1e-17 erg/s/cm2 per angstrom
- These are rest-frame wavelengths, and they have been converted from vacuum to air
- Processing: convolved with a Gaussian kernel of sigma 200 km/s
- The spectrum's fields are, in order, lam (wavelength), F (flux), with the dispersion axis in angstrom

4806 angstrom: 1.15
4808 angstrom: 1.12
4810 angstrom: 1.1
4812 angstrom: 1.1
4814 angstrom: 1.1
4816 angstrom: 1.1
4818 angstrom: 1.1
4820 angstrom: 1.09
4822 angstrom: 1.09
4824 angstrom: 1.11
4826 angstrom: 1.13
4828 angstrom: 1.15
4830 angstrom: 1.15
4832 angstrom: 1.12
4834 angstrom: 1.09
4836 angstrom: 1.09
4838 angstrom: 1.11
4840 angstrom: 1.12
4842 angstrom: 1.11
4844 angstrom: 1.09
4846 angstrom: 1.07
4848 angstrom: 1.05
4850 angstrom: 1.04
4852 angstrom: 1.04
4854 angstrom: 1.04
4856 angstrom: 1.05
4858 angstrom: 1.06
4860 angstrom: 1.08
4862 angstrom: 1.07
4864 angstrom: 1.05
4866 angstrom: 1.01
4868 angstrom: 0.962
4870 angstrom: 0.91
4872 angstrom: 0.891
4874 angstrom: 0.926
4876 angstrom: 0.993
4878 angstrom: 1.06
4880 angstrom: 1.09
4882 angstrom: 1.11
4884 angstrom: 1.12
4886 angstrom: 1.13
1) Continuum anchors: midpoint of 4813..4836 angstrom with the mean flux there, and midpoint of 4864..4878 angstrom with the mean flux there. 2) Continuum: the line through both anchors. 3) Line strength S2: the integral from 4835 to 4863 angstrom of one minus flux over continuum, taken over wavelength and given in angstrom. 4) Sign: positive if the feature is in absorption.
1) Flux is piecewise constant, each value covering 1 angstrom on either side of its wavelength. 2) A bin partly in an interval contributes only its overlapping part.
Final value -1.1 angstrom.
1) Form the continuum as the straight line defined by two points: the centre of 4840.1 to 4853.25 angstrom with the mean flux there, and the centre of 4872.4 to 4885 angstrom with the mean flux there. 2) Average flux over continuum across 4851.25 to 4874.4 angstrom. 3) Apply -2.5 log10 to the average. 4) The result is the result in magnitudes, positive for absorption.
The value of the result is 0.049 mag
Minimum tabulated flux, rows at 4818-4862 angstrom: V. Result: 1.04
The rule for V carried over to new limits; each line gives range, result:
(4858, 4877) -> 0.891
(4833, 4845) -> 1.09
